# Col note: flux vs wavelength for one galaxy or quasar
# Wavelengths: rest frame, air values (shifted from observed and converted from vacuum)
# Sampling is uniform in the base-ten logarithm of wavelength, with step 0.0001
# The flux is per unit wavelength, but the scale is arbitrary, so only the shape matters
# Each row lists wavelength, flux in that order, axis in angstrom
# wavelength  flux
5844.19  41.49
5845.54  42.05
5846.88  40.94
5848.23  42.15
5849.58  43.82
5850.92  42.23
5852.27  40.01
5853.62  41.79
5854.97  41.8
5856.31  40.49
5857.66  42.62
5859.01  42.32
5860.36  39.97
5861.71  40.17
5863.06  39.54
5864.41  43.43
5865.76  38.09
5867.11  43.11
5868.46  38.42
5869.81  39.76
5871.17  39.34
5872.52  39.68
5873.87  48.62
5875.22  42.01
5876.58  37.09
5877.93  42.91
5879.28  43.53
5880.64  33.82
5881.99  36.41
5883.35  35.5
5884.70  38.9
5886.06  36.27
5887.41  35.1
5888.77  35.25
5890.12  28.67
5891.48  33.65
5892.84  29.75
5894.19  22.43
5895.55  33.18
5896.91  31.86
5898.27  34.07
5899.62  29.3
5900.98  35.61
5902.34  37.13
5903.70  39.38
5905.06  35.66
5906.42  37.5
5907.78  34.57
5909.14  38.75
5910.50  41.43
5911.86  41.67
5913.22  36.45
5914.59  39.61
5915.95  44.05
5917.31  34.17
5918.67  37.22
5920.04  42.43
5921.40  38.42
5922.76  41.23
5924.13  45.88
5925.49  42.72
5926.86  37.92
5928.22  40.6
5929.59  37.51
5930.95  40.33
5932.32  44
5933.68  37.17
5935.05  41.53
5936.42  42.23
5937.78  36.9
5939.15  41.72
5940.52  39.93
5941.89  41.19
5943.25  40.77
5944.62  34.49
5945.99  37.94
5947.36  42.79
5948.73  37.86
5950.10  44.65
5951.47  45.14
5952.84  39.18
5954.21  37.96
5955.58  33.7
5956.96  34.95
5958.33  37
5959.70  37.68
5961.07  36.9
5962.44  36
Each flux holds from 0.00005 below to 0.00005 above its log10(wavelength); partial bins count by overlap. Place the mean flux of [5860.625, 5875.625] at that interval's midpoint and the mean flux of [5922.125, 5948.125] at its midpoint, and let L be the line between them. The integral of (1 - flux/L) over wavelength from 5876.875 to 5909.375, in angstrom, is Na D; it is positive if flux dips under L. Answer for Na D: 4.7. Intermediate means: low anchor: 41.1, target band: 34.9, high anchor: 40.3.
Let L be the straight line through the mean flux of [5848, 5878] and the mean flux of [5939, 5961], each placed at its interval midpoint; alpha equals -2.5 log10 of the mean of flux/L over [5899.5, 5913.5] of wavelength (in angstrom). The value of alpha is 0.08 mag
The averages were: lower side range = 41.2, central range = 37.4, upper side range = 39.1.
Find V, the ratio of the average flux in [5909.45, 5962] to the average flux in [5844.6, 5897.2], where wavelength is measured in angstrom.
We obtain 1.02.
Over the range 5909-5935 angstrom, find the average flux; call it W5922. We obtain 40.1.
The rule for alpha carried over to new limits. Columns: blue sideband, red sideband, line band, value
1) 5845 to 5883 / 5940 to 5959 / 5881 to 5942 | 0.069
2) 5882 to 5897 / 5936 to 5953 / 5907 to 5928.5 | -0.085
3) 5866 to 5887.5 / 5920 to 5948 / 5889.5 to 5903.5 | 0.242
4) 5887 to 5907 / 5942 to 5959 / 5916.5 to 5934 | -0.109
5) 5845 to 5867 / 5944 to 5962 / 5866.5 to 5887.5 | 0.034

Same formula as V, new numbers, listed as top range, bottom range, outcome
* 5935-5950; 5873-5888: 1.02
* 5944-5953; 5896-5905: 1.17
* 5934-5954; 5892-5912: 1.16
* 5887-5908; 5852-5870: 0.81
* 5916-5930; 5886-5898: 1.27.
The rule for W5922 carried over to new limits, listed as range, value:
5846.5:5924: 38.3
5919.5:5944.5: 40.6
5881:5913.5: 34.9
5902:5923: 38.7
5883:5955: 37.9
